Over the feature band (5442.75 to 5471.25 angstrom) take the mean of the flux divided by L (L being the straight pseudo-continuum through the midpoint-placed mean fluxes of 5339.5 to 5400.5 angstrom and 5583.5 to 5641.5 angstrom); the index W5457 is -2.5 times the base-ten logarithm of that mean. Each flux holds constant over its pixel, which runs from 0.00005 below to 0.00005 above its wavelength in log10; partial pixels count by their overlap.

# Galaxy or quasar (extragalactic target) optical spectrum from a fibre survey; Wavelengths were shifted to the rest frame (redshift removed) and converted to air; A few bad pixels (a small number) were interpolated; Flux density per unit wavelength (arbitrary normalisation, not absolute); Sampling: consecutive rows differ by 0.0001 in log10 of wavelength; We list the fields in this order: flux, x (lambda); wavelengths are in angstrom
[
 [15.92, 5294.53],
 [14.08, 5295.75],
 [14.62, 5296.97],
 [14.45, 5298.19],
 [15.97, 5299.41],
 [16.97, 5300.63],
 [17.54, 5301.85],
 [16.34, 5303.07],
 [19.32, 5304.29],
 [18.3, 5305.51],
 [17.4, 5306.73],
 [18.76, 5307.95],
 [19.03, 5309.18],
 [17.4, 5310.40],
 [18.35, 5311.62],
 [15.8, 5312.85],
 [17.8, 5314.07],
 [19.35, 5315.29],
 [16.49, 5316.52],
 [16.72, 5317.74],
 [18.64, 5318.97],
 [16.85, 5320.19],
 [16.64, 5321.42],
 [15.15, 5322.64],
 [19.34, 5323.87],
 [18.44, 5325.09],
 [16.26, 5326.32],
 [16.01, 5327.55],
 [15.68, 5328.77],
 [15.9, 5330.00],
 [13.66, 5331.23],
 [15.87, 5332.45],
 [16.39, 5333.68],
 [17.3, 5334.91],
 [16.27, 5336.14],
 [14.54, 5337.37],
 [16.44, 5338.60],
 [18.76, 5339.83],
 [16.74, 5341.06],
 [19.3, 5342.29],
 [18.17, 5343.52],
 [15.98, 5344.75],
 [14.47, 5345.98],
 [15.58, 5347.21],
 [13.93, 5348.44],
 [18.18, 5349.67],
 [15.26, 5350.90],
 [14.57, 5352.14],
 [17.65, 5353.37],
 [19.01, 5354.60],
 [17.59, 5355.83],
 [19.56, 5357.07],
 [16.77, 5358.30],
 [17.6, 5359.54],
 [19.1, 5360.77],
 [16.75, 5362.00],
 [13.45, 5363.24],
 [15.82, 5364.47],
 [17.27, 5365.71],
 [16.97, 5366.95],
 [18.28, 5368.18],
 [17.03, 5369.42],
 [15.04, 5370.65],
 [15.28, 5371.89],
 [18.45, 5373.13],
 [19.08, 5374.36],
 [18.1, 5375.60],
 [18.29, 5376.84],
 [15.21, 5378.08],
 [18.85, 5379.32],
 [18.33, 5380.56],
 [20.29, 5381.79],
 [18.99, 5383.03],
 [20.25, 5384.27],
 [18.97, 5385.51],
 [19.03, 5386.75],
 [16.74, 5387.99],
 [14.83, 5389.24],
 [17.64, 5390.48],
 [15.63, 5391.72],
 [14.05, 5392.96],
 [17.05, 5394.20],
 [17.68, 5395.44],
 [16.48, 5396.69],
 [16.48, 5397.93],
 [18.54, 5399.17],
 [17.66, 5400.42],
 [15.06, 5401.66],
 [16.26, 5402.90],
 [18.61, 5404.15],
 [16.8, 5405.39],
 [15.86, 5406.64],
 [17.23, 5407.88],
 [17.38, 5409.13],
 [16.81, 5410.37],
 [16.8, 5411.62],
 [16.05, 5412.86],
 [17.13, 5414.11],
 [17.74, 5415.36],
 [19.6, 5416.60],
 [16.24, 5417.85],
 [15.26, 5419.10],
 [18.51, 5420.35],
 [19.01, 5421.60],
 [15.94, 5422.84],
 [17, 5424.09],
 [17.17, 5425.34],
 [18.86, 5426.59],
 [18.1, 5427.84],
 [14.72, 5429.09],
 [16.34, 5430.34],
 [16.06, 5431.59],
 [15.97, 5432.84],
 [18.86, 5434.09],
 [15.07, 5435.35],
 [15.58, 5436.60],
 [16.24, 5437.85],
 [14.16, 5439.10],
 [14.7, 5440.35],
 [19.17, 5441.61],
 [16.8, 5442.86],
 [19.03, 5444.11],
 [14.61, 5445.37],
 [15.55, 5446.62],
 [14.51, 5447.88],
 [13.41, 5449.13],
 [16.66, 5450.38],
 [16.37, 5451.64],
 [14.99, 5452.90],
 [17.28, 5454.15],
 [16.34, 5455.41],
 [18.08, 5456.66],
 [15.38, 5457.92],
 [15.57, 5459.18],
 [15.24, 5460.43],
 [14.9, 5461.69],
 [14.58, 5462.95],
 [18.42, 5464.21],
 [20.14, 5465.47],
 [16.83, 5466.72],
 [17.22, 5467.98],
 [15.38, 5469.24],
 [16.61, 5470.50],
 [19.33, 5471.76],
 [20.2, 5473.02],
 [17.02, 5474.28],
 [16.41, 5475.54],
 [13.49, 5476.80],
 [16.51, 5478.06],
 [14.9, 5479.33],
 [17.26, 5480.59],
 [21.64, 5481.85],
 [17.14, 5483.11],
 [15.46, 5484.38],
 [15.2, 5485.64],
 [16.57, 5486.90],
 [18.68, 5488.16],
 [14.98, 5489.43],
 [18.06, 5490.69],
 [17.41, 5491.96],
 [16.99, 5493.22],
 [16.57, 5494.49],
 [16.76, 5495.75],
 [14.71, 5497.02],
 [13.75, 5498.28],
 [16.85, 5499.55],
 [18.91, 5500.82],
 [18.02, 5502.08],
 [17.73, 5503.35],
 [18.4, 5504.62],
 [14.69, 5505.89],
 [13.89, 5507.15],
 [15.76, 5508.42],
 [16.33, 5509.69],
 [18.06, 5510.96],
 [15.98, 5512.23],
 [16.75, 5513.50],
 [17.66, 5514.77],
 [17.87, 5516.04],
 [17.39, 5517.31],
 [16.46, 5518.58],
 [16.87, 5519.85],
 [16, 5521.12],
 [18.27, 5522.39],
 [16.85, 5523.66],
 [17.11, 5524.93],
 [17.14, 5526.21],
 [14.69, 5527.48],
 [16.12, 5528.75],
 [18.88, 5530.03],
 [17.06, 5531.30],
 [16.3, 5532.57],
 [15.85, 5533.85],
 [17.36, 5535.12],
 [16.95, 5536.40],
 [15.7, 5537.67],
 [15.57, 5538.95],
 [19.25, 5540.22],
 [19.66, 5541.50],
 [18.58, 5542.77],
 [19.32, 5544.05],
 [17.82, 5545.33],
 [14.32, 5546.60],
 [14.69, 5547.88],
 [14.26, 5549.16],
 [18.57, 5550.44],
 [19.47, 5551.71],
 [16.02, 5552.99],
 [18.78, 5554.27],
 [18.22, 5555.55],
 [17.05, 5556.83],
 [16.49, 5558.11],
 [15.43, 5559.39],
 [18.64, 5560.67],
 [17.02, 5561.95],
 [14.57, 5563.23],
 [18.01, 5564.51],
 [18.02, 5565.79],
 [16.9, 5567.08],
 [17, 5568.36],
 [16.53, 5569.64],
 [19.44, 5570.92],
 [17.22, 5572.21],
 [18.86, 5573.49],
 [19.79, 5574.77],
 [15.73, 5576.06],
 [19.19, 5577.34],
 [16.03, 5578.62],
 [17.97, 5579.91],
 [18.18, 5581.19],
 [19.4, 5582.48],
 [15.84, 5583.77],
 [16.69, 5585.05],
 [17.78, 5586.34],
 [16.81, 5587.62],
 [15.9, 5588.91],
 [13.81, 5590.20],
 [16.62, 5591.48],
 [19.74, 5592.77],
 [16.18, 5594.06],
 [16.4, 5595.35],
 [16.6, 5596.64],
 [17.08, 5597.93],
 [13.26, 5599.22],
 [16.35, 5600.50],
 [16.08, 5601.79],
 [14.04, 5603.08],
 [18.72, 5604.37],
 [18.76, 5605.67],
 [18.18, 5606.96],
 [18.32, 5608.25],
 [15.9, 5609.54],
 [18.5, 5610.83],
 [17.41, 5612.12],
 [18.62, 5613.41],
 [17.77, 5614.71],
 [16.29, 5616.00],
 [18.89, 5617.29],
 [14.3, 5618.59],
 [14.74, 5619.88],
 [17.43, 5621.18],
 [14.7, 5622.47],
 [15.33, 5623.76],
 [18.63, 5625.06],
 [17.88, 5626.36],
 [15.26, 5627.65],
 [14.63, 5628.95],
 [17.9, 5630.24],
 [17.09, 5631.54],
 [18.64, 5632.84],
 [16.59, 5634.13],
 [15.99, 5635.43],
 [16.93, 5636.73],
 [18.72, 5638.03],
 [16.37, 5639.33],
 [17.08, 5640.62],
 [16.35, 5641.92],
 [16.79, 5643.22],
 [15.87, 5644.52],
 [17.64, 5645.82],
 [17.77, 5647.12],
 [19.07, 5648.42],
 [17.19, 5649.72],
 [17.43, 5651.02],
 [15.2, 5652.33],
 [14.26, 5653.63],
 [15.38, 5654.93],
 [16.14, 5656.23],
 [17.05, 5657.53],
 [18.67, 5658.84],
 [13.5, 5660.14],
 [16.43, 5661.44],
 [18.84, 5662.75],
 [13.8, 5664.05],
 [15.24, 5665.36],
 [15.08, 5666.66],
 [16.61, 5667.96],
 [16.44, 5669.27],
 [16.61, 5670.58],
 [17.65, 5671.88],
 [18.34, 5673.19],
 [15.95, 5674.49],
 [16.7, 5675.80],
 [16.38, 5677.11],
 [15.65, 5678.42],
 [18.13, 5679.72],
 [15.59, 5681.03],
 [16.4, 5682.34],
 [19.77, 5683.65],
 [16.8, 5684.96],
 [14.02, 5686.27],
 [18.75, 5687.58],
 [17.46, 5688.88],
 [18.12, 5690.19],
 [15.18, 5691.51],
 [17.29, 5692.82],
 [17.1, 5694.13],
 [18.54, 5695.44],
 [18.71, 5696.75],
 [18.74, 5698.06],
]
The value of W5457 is 0.05 mag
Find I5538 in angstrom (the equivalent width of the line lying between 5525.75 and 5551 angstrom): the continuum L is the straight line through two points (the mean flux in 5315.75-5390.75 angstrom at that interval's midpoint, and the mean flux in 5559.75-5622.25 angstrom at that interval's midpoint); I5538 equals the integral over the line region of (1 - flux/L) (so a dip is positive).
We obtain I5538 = 0.3 angstrom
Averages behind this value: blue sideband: 17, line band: 16.9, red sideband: 17.1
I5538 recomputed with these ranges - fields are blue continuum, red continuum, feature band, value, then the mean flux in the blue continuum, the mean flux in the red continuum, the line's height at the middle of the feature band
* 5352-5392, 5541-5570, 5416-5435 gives 0.30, 17.5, 17.2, 17.4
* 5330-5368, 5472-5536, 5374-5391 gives -1.53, 16.6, 16.8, 16.7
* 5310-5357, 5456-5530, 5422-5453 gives 0.91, 16.8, 16.8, 16.8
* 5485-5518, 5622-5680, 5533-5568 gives -0.96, 16.7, 16.6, 16.7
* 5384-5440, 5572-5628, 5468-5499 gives 0.38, 16.9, 17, 16.9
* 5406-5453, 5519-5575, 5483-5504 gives 0.28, 16.6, 17.2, 16.9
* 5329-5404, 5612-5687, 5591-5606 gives 0.09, 17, 16.6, 16.7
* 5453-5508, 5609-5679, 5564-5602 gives -1.00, 16.7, 16.7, 16.7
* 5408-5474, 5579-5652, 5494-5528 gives 0.27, 16.7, 16.9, 16.8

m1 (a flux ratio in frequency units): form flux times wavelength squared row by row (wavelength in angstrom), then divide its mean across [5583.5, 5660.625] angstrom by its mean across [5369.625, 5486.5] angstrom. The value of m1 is 1.1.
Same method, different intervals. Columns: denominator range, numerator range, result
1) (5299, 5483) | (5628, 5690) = 1.09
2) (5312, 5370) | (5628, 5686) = 1.11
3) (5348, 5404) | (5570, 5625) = 1.07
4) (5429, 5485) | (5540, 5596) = 1.09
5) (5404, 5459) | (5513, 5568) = 1.07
